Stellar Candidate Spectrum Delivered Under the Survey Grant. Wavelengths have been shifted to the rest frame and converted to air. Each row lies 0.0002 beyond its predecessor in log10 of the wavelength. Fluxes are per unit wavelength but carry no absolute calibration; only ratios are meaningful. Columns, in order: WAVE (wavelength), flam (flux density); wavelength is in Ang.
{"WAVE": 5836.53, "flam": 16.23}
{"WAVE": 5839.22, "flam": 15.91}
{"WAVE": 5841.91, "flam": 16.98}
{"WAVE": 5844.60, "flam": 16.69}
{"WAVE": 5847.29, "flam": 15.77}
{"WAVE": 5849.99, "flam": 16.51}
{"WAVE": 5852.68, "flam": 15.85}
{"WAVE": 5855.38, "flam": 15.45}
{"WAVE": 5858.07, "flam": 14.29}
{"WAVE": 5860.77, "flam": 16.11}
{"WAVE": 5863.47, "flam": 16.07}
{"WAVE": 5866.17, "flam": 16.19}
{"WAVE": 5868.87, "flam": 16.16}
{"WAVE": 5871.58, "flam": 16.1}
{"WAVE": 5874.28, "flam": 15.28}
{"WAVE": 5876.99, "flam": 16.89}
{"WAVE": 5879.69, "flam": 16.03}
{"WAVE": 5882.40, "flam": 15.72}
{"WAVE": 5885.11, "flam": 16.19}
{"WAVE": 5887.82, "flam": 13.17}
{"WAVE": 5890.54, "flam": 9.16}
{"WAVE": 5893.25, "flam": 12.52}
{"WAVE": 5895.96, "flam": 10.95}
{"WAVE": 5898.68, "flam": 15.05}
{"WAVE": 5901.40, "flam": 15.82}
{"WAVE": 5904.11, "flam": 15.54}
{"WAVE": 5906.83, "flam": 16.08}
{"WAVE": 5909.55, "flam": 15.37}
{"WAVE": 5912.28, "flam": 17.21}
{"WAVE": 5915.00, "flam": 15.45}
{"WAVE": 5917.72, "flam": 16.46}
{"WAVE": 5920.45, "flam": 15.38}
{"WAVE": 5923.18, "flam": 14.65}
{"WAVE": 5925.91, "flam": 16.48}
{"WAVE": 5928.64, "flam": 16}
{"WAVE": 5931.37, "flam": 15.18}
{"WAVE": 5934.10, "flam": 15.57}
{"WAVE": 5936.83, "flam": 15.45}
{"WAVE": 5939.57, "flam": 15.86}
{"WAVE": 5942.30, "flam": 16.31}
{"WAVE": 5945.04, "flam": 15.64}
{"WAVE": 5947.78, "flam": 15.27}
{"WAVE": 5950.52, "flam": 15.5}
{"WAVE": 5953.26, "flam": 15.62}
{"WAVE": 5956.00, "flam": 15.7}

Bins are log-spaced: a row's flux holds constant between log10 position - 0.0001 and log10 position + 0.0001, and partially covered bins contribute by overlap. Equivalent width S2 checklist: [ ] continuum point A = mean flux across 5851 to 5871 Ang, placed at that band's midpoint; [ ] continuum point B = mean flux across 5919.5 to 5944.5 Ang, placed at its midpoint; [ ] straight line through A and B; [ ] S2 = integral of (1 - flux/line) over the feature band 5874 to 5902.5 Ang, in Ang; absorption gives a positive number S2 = 2.8 Ang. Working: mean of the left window 15.8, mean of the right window 15.7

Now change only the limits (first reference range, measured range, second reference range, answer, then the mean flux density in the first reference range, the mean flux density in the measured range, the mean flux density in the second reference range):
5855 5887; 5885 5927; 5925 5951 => 2.96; 15.8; 14.7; 15.7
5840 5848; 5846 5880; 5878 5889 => 0.11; 16.5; 15.9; 15.4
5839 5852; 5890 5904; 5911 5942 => 2.50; 16.4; 13.2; 15.8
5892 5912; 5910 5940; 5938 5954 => -1.17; 14.6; 15.8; 15.7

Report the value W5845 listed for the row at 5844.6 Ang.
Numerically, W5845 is 16.69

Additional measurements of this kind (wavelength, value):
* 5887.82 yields 13.17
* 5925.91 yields 16.48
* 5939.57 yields 15.86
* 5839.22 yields 15.91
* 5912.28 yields 17.21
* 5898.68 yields 15.05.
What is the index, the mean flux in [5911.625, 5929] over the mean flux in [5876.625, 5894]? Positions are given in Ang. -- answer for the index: 1.12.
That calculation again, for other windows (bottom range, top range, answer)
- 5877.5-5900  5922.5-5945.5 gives 1.15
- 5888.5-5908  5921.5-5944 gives 1.16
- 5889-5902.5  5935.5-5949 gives 1.24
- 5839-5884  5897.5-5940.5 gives 0.98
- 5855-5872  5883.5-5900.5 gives 0.82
